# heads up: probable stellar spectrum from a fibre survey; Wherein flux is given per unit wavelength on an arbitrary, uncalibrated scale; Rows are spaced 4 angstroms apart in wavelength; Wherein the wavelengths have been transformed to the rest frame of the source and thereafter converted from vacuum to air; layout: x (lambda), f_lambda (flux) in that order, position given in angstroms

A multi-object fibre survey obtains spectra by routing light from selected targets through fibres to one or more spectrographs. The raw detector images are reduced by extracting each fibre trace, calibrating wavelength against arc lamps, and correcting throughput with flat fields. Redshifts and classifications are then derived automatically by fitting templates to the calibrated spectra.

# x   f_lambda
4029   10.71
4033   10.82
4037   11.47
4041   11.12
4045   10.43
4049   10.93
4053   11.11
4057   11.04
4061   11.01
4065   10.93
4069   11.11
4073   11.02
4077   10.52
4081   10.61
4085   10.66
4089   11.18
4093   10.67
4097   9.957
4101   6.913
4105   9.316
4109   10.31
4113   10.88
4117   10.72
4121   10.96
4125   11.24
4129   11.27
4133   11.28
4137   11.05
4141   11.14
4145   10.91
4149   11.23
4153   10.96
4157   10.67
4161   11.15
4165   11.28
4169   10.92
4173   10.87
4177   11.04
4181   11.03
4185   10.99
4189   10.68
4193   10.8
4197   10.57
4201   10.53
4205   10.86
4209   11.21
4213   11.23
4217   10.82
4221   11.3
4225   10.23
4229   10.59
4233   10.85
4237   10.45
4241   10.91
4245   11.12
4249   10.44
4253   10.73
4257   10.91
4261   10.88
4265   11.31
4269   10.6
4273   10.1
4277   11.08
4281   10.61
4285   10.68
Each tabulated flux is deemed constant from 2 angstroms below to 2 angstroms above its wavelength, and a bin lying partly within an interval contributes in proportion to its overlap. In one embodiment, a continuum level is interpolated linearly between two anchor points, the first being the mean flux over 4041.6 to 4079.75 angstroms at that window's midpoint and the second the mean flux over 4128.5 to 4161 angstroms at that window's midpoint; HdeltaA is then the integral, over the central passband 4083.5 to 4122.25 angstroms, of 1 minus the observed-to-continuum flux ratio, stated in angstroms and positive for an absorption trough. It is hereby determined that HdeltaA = 3.0 angstroms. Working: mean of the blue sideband 10.9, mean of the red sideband 11.1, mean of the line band 10.1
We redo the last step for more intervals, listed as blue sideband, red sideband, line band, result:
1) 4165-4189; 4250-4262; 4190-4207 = 0.37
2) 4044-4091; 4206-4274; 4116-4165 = -0.93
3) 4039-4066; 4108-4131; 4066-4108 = 2.75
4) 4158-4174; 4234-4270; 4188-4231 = 0.50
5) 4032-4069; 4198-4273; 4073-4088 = 0.37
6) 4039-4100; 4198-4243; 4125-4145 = -0.71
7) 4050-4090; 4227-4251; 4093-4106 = 2.27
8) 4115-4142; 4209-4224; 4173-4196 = 0.39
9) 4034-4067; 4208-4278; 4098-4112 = 2.40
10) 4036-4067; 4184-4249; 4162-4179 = -0.28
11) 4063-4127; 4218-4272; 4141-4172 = -1.30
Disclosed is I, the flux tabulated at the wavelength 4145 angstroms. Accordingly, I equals 10.91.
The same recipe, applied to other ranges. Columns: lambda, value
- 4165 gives 11.28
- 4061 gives 11.01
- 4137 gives 11.05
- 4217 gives 10.82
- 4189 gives 10.68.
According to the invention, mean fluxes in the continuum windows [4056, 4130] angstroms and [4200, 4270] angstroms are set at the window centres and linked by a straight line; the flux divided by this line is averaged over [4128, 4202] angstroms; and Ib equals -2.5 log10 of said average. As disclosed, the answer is -0.03 mag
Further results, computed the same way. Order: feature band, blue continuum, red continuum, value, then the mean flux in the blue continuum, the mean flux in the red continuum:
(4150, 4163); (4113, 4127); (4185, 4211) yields -0.01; 11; 10.8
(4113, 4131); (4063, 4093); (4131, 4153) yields 0.00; 10.8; 11.1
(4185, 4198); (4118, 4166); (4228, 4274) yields 0.02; 11.1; 10.8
